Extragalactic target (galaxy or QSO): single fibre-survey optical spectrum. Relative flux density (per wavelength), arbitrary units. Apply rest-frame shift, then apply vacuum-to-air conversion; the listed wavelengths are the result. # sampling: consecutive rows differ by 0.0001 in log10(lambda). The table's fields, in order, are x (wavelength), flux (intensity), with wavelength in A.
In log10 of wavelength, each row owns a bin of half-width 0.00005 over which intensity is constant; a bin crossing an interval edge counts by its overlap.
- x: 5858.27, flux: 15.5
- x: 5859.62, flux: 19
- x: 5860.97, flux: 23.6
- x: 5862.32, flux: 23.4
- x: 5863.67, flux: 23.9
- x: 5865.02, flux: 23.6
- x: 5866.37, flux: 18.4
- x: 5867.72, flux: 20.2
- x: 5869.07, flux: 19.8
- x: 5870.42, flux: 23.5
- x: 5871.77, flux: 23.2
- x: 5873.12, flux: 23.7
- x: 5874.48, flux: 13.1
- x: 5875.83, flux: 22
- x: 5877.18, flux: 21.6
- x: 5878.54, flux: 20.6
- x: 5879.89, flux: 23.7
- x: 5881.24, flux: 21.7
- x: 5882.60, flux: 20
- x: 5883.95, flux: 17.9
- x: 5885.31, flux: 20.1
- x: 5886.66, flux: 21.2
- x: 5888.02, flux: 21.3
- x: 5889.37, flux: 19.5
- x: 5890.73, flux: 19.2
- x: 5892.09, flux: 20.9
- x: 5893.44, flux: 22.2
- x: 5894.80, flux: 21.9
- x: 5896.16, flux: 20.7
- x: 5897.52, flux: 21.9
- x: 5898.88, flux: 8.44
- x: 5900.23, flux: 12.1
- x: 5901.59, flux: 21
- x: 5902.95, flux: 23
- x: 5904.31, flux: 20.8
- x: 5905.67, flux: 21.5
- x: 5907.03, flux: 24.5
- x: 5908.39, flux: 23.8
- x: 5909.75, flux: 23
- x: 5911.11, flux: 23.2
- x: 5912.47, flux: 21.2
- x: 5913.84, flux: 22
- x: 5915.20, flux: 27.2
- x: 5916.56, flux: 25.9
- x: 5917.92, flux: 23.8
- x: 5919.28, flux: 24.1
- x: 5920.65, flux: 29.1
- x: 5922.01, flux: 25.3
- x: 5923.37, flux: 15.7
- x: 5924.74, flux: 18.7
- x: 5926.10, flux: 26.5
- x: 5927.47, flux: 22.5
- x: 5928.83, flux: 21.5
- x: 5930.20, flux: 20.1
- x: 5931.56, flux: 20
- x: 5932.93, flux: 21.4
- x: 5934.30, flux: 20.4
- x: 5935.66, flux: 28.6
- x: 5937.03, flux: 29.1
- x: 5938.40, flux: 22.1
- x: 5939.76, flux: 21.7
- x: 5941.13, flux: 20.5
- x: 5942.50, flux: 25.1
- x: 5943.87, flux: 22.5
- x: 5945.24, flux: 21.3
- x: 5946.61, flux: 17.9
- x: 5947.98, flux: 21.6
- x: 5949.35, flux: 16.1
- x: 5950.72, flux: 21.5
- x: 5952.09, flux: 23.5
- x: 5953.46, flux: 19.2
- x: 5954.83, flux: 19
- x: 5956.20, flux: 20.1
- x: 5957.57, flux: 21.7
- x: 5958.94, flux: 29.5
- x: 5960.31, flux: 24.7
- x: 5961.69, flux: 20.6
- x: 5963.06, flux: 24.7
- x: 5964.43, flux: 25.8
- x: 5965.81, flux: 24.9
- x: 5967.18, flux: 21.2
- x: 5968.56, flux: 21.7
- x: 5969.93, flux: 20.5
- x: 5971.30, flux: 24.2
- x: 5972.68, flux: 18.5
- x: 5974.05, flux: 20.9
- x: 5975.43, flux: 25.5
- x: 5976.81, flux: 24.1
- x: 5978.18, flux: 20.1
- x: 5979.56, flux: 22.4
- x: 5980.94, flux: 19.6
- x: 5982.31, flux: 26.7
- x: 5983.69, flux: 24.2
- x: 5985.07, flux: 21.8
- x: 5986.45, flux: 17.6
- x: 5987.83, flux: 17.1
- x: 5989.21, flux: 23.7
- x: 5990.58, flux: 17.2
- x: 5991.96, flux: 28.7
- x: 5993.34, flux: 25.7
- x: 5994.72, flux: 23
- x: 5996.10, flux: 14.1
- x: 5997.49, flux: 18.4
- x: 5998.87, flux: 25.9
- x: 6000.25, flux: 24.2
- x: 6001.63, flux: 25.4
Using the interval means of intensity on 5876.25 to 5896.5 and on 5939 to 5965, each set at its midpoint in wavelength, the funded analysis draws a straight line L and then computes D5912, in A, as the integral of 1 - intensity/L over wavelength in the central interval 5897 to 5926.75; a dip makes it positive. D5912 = -0.9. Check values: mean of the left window 20.8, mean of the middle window 21.9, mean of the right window 21.9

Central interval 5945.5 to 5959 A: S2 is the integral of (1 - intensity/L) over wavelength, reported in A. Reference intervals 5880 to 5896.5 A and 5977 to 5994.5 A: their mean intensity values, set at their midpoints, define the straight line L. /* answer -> 0.6 A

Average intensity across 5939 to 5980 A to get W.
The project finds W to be 22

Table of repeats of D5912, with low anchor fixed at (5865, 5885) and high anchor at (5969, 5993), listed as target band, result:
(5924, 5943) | -1.1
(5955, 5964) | -0.7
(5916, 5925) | -0.9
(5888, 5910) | 0.8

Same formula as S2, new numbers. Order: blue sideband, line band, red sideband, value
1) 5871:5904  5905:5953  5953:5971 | -2.6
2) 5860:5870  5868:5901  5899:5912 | 2.1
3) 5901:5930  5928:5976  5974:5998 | 0.3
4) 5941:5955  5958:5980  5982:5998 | -2.0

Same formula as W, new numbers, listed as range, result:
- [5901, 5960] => 22.5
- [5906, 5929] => 23.4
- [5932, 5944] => 23.5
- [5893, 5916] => 21.1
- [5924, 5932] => 21.6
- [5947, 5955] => 20.1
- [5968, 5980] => 22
